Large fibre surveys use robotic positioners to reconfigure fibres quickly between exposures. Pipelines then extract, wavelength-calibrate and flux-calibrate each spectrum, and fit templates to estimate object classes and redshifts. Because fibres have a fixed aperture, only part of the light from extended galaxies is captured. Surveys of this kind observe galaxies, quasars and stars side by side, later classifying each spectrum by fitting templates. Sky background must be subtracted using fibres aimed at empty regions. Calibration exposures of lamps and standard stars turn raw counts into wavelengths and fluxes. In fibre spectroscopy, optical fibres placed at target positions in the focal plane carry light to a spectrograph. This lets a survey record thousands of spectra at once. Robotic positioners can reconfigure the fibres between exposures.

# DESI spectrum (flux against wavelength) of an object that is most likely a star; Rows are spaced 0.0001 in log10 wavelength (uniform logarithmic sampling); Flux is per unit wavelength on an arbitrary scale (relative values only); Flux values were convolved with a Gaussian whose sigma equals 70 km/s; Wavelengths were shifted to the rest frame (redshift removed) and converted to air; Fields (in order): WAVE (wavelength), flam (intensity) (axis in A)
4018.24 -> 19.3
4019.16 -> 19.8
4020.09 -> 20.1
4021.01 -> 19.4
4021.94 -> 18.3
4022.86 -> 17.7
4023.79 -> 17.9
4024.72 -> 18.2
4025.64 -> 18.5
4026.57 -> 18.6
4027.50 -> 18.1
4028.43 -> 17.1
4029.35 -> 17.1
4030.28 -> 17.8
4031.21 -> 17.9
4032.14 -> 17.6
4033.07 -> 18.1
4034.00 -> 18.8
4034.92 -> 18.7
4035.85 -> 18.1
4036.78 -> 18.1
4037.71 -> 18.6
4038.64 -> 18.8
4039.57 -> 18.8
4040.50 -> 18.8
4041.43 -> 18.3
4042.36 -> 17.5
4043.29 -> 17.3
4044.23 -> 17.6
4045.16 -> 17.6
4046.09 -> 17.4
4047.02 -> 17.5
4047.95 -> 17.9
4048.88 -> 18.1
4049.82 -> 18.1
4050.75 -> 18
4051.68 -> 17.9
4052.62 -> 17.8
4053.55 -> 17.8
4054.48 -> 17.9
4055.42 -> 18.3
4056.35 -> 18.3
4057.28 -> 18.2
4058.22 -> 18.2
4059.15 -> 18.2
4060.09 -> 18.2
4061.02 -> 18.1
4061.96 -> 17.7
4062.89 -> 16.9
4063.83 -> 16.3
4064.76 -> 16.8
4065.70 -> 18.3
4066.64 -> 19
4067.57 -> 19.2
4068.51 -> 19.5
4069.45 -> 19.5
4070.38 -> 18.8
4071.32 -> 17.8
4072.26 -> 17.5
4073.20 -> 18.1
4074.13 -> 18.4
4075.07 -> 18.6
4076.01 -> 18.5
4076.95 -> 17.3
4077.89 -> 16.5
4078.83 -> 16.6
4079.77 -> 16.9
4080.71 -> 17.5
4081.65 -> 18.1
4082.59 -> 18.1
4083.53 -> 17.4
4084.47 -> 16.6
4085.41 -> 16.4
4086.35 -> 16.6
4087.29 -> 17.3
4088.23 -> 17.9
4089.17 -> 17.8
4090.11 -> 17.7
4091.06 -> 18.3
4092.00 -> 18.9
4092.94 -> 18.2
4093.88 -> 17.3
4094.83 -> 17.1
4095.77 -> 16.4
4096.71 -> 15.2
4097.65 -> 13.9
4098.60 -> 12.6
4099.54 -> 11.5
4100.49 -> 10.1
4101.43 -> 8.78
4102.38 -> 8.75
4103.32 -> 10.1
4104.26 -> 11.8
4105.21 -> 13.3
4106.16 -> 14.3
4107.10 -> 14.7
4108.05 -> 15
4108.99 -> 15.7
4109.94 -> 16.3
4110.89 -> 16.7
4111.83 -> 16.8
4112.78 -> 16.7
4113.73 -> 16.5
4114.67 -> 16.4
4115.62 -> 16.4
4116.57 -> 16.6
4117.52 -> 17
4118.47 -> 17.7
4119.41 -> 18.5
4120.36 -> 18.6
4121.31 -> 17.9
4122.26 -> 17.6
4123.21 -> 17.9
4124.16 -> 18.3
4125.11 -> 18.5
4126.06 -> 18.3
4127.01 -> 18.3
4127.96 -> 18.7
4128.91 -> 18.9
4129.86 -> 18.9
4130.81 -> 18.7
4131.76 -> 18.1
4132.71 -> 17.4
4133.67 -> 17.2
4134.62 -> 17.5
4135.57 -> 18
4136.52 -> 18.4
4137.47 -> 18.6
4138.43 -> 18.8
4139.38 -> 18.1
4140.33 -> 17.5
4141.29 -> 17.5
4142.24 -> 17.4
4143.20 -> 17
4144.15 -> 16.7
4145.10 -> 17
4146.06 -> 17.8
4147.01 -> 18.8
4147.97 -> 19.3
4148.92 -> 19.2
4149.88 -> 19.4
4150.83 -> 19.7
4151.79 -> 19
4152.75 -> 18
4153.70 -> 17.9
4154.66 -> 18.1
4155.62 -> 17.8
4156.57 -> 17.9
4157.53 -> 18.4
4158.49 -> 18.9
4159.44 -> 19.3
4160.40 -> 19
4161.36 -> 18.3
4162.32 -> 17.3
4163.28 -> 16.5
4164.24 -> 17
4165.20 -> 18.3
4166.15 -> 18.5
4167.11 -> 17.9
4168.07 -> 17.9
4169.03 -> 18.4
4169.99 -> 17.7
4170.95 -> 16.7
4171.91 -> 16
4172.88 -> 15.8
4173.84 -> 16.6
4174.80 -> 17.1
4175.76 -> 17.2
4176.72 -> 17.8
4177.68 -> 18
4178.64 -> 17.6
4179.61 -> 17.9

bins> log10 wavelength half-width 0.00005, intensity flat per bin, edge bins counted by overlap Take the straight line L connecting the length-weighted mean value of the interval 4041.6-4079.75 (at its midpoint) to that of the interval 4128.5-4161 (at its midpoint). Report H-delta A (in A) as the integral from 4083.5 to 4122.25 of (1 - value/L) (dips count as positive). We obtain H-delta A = 5.2 A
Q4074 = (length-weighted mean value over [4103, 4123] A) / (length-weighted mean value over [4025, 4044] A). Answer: 0.9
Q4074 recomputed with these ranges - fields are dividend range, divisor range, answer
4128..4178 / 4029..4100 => 1.02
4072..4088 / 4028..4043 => 0.96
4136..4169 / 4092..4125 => 1.18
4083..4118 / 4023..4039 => 0.85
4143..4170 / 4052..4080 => 1.01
